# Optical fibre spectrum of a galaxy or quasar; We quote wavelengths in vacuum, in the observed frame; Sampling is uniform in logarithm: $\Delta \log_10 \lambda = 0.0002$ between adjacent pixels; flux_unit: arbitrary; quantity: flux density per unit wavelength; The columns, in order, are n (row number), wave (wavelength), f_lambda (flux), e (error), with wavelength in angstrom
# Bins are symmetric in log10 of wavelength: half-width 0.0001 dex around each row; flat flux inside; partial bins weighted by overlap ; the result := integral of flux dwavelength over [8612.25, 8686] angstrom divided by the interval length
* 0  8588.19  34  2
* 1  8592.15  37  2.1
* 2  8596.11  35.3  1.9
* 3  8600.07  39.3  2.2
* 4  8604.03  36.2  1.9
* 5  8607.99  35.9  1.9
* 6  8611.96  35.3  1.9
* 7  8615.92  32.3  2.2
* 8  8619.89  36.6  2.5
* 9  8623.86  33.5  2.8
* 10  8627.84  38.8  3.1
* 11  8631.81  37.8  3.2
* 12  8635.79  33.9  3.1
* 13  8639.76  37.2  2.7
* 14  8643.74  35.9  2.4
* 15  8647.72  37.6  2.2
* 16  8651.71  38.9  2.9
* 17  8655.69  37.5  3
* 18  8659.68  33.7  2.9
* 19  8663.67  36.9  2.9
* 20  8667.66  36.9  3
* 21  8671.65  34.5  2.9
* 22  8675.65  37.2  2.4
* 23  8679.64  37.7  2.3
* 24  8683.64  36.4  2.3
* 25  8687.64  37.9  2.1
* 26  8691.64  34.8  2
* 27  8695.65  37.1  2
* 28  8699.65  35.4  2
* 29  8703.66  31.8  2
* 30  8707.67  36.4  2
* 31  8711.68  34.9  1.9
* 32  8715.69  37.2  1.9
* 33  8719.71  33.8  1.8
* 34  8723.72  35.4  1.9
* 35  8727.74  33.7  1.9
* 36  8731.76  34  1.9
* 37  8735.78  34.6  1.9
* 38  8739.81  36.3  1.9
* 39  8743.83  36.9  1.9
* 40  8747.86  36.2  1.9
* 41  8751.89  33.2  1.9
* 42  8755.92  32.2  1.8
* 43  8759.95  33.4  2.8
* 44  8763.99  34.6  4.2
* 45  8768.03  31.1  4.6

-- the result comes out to 36.3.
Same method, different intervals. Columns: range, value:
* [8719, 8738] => 34.4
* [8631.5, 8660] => 36.7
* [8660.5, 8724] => 35.9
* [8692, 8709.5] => 35.1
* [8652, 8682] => 36.5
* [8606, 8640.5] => 35.7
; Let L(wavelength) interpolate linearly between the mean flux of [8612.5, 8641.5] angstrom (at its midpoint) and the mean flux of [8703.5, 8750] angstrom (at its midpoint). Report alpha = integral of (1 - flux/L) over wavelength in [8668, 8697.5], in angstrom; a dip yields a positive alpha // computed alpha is -0.9 angstrom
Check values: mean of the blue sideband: 35.7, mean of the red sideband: 35.2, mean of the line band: 36.5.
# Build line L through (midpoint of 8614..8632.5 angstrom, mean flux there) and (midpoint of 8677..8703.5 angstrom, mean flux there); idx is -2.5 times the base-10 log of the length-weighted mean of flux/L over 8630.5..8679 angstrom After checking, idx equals -0.02 mag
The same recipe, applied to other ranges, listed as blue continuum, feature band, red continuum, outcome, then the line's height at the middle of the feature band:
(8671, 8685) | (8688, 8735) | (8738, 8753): 0.036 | 36.2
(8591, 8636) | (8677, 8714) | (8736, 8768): -0.023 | 35.1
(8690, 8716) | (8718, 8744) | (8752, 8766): -0.017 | 34.3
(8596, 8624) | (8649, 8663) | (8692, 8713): -0.040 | 35.4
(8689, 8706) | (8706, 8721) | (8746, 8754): -0.025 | 34.8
